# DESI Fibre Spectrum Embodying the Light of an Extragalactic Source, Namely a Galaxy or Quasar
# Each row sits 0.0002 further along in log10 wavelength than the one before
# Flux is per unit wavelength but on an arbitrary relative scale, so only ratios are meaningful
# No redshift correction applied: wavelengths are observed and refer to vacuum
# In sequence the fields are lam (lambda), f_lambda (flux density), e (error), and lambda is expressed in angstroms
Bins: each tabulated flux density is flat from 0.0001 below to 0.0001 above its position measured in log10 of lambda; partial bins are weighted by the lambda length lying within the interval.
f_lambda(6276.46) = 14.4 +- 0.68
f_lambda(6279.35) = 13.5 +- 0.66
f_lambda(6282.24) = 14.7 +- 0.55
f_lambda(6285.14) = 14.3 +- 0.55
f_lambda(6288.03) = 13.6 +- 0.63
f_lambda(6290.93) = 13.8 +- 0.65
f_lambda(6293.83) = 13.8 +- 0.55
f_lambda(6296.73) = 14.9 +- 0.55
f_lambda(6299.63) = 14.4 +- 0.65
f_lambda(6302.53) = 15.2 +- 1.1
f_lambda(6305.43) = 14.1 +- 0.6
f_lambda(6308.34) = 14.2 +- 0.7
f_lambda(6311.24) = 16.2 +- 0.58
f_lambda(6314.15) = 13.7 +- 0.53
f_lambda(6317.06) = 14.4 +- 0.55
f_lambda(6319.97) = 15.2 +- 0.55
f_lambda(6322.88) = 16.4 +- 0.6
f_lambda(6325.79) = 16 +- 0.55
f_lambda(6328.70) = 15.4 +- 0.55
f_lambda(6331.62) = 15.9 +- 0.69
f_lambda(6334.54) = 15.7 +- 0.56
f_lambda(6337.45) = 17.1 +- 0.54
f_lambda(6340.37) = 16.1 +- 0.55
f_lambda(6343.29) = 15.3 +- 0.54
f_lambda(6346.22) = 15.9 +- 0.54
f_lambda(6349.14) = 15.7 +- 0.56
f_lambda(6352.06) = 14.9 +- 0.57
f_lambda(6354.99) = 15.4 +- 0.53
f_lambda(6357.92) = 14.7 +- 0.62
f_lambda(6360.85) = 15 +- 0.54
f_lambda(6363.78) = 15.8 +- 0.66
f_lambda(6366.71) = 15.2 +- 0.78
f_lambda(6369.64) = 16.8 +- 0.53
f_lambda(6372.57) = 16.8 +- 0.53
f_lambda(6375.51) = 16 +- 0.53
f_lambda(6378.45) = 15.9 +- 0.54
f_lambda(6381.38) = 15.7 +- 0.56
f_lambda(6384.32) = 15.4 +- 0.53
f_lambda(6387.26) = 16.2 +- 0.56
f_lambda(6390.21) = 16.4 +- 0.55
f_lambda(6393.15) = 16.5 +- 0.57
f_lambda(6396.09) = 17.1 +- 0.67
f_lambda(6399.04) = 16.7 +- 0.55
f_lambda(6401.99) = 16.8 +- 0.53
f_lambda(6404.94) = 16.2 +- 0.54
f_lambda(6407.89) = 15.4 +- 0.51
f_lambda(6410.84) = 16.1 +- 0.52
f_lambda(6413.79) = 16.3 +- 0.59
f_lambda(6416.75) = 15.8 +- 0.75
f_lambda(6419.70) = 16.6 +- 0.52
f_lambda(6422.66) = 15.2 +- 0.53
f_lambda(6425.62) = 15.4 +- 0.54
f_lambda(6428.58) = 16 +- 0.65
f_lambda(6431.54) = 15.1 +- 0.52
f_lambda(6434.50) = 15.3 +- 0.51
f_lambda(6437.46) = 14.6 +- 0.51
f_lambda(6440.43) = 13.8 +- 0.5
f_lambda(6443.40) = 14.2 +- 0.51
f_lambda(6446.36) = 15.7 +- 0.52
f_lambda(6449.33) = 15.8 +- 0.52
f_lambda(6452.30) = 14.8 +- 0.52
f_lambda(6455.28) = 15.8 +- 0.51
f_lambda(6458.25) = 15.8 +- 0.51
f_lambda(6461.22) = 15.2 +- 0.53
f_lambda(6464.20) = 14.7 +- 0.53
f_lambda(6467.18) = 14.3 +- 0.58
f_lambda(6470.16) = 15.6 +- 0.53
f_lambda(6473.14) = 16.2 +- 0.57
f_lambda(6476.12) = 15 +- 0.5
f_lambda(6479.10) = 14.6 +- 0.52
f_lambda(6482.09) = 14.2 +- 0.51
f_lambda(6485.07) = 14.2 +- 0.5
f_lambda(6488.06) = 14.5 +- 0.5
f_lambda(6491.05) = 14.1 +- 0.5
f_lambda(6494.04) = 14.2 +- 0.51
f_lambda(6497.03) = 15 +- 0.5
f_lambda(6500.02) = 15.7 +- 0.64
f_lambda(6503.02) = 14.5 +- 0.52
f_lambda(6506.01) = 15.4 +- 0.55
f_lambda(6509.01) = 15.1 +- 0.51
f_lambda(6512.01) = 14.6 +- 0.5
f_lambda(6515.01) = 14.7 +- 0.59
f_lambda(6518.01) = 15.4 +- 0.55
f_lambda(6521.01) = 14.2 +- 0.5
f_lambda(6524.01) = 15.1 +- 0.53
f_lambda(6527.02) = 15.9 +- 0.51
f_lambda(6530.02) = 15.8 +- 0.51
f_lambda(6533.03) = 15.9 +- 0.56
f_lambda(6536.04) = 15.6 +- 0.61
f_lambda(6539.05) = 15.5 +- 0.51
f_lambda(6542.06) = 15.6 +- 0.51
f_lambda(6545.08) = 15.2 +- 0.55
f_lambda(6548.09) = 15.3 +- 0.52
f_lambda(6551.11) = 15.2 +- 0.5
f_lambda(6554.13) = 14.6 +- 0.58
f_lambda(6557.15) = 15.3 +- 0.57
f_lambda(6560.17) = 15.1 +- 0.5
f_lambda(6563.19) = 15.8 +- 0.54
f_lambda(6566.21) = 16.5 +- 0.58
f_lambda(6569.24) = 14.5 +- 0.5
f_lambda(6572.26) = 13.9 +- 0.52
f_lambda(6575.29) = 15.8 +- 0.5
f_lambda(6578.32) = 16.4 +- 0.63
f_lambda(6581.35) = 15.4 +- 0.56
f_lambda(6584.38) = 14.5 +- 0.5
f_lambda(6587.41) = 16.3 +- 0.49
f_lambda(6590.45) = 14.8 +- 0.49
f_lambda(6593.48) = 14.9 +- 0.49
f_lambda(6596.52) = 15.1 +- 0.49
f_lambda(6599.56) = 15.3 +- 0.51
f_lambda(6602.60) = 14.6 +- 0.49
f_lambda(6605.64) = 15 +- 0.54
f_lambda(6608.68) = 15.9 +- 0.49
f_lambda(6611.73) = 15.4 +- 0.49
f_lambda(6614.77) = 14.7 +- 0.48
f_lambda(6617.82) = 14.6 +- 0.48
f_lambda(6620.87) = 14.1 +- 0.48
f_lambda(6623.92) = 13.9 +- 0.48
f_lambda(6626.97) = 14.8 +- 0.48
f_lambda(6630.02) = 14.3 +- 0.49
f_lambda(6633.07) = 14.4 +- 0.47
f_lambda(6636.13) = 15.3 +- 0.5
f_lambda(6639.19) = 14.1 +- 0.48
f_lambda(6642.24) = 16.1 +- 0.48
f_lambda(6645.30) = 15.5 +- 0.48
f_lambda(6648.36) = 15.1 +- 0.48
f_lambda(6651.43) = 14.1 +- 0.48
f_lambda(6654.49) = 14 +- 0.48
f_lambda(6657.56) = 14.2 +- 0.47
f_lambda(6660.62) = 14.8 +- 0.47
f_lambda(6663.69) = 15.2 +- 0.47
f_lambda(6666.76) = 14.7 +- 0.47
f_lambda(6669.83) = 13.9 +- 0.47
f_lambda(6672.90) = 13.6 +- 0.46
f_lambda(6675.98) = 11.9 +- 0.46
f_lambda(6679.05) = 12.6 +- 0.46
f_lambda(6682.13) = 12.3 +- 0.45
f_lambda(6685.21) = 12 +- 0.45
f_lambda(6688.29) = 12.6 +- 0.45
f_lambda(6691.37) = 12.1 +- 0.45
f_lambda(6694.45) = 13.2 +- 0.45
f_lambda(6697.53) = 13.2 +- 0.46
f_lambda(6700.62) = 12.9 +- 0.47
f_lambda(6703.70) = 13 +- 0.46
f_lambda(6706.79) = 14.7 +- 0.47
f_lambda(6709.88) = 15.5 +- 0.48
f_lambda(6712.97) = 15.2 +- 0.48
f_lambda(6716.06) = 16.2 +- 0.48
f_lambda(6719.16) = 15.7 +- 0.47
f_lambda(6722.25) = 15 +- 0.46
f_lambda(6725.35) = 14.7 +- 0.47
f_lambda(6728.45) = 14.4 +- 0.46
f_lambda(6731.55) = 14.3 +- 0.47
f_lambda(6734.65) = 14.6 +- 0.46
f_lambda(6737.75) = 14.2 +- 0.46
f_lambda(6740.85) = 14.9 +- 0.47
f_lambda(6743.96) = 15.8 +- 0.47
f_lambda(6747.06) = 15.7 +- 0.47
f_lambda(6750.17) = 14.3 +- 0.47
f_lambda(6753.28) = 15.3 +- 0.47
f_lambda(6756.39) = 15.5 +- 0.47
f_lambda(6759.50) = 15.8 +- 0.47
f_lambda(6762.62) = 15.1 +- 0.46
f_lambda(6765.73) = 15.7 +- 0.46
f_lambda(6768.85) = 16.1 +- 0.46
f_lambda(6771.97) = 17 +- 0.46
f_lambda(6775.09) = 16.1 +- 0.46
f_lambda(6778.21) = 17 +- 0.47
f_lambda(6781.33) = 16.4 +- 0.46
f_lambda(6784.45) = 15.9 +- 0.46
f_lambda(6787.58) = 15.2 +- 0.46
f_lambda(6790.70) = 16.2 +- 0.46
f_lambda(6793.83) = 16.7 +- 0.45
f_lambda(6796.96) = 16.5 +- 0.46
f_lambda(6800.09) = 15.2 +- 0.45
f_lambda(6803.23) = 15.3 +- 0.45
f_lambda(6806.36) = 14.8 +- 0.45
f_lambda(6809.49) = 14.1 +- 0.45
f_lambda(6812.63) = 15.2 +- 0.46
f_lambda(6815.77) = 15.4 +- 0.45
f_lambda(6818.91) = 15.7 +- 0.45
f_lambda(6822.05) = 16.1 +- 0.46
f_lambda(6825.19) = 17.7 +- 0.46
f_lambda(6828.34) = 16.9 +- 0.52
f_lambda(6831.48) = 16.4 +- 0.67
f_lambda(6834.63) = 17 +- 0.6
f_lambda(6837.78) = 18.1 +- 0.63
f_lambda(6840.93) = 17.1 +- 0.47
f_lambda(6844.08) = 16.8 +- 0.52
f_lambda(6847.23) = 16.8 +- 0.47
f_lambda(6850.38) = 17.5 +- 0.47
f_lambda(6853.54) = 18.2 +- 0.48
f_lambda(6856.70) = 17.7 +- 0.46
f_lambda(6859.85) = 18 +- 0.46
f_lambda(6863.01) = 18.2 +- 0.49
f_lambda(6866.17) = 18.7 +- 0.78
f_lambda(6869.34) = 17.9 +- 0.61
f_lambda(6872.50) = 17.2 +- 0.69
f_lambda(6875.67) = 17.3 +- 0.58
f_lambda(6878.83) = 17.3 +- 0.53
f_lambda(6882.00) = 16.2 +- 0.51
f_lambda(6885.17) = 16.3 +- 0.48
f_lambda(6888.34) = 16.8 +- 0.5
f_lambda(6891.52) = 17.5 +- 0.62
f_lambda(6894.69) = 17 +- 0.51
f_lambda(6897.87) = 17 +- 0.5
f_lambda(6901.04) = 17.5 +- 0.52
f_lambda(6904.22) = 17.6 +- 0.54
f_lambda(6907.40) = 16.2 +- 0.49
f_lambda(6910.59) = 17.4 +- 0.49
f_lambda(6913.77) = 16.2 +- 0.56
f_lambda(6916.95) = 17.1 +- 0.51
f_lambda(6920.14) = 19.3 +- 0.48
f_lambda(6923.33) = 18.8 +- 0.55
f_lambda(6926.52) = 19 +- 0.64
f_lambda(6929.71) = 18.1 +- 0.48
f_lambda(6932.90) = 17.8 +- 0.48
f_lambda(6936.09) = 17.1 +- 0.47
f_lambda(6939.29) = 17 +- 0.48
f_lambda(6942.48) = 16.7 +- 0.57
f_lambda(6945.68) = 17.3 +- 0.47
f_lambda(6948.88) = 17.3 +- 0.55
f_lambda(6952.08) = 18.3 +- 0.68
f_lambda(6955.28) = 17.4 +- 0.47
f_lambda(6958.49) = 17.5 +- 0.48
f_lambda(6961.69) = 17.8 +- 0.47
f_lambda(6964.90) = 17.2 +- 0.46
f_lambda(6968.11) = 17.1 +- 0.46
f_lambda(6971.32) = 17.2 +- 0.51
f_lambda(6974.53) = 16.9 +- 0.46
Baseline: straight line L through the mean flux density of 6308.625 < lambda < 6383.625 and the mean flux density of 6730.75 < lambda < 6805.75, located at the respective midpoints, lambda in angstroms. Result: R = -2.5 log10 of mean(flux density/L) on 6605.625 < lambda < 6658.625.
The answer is 0.06 mag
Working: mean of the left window 15.6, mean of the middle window 14.7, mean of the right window 15.6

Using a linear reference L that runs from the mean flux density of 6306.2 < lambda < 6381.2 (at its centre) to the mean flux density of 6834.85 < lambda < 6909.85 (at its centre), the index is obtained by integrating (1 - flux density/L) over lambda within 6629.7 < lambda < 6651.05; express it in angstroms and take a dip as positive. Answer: 2.1 angstroms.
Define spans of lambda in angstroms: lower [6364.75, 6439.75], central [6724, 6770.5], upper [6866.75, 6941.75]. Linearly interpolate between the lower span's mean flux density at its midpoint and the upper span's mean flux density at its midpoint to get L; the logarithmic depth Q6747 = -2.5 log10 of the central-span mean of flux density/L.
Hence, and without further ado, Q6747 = 0.12 mag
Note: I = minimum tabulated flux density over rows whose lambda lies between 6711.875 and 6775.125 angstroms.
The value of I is 14.2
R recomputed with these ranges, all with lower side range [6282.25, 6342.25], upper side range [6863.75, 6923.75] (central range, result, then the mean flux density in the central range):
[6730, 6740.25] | 0.16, 14.4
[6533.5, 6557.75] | 0.04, 15.3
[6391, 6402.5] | -0.09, 16.8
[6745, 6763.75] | 0.10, 15.3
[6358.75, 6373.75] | -0.04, 15.9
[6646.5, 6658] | 0.14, 14.4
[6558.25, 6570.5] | 0.04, 15.5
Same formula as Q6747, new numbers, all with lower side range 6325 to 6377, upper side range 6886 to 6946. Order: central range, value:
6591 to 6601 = 0.10 mag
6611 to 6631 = 0.14 mag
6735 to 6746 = 0.13 mag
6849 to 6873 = -0.04 mag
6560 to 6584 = 0.07 mag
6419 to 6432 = 0.02 mag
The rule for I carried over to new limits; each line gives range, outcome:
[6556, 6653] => 13.9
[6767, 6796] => 15.2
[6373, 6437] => 15.1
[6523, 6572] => 14.5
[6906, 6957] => 16.2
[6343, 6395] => 14.7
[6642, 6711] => 11.9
